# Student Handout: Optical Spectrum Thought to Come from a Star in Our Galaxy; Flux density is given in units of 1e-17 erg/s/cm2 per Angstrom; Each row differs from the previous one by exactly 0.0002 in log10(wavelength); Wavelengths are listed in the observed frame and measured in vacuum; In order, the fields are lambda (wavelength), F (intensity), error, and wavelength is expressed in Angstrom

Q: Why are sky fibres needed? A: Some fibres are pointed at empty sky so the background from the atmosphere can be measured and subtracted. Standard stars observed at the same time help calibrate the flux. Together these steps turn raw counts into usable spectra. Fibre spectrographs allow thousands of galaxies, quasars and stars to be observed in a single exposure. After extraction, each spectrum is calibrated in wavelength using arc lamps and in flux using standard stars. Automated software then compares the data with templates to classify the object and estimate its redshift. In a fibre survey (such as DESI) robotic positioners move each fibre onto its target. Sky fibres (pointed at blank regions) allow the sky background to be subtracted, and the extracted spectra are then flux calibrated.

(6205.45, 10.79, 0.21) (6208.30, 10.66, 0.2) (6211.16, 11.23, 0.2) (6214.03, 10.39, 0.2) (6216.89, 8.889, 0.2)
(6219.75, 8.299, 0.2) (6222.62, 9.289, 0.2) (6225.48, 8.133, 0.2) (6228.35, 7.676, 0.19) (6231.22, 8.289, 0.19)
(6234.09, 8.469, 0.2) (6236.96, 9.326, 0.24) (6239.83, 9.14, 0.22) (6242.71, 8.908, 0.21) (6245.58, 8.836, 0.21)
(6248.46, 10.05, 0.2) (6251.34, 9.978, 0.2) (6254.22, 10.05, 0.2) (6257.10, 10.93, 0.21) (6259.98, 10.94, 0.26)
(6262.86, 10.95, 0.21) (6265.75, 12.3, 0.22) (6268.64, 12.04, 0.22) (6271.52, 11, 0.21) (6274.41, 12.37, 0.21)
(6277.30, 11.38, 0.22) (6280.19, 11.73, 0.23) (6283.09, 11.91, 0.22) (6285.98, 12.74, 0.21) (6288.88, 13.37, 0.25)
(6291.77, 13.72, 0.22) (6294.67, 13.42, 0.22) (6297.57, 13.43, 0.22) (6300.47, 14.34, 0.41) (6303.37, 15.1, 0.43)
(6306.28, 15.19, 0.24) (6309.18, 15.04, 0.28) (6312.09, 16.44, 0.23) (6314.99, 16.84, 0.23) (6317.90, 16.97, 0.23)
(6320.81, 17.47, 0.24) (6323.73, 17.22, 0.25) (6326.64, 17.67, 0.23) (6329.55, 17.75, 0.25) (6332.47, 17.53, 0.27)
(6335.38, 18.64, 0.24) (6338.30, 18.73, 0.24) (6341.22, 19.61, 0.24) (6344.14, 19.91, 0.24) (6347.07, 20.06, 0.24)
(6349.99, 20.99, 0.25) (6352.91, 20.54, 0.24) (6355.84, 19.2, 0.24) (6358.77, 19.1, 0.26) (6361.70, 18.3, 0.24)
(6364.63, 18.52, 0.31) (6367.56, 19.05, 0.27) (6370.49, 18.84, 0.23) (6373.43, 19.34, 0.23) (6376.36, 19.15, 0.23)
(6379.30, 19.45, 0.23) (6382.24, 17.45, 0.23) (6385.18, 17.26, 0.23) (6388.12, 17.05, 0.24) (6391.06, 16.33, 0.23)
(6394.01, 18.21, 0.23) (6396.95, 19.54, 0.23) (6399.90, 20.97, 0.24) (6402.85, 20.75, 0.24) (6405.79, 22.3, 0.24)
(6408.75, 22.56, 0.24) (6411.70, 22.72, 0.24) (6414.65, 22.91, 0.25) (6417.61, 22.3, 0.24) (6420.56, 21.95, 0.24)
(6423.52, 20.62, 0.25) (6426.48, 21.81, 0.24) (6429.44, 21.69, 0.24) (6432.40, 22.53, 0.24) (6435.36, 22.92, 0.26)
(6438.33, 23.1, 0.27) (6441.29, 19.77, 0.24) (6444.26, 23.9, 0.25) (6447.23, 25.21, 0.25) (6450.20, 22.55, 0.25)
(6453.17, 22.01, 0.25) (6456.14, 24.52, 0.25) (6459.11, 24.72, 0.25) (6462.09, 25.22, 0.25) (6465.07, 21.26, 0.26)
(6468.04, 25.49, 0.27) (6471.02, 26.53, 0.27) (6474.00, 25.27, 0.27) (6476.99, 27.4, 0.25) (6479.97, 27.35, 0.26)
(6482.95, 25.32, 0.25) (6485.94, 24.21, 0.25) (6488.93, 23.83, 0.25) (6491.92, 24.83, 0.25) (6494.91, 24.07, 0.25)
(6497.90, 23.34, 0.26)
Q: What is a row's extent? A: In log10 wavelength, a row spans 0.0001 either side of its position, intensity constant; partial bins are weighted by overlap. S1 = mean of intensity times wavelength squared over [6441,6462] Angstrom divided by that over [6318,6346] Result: 1.34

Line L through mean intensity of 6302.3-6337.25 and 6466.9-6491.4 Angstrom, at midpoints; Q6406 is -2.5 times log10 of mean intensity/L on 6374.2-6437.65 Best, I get 0.06 mag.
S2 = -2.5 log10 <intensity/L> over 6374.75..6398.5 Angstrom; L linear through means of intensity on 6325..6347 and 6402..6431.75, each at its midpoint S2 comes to 0.149 mag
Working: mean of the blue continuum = 18.6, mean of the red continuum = 22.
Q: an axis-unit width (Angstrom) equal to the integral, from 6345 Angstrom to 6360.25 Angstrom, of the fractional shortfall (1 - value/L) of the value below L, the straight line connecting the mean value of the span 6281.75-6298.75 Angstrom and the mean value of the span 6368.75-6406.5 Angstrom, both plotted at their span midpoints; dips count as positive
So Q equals -2.9 Angstrom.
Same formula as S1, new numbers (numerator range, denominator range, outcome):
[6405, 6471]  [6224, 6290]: 2.32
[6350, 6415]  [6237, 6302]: 1.76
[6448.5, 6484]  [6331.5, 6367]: 1.33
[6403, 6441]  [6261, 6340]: 1.57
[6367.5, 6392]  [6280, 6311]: 1.36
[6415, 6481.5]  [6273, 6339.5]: 1.62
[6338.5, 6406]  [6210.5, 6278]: 2.01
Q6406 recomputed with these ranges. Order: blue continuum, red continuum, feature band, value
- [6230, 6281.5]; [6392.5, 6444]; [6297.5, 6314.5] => -0.10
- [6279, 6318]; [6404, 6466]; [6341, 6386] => -0.06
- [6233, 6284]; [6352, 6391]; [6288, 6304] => -0.05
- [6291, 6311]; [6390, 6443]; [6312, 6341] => -0.11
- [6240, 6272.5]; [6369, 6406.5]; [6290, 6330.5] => -0.13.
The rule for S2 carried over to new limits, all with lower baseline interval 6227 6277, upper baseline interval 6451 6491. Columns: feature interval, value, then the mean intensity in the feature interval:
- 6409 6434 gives -0.03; 22.1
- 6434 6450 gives 0.00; 22.9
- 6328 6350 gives -0.19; 19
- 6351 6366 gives -0.12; 19.2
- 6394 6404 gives -0.01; 20.1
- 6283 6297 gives -0.04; 13.2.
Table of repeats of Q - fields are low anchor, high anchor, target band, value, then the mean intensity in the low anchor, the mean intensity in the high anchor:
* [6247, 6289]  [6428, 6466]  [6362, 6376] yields -0.7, 11.4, 23.1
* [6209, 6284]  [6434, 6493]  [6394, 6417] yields -1.1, 10.1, 24.3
